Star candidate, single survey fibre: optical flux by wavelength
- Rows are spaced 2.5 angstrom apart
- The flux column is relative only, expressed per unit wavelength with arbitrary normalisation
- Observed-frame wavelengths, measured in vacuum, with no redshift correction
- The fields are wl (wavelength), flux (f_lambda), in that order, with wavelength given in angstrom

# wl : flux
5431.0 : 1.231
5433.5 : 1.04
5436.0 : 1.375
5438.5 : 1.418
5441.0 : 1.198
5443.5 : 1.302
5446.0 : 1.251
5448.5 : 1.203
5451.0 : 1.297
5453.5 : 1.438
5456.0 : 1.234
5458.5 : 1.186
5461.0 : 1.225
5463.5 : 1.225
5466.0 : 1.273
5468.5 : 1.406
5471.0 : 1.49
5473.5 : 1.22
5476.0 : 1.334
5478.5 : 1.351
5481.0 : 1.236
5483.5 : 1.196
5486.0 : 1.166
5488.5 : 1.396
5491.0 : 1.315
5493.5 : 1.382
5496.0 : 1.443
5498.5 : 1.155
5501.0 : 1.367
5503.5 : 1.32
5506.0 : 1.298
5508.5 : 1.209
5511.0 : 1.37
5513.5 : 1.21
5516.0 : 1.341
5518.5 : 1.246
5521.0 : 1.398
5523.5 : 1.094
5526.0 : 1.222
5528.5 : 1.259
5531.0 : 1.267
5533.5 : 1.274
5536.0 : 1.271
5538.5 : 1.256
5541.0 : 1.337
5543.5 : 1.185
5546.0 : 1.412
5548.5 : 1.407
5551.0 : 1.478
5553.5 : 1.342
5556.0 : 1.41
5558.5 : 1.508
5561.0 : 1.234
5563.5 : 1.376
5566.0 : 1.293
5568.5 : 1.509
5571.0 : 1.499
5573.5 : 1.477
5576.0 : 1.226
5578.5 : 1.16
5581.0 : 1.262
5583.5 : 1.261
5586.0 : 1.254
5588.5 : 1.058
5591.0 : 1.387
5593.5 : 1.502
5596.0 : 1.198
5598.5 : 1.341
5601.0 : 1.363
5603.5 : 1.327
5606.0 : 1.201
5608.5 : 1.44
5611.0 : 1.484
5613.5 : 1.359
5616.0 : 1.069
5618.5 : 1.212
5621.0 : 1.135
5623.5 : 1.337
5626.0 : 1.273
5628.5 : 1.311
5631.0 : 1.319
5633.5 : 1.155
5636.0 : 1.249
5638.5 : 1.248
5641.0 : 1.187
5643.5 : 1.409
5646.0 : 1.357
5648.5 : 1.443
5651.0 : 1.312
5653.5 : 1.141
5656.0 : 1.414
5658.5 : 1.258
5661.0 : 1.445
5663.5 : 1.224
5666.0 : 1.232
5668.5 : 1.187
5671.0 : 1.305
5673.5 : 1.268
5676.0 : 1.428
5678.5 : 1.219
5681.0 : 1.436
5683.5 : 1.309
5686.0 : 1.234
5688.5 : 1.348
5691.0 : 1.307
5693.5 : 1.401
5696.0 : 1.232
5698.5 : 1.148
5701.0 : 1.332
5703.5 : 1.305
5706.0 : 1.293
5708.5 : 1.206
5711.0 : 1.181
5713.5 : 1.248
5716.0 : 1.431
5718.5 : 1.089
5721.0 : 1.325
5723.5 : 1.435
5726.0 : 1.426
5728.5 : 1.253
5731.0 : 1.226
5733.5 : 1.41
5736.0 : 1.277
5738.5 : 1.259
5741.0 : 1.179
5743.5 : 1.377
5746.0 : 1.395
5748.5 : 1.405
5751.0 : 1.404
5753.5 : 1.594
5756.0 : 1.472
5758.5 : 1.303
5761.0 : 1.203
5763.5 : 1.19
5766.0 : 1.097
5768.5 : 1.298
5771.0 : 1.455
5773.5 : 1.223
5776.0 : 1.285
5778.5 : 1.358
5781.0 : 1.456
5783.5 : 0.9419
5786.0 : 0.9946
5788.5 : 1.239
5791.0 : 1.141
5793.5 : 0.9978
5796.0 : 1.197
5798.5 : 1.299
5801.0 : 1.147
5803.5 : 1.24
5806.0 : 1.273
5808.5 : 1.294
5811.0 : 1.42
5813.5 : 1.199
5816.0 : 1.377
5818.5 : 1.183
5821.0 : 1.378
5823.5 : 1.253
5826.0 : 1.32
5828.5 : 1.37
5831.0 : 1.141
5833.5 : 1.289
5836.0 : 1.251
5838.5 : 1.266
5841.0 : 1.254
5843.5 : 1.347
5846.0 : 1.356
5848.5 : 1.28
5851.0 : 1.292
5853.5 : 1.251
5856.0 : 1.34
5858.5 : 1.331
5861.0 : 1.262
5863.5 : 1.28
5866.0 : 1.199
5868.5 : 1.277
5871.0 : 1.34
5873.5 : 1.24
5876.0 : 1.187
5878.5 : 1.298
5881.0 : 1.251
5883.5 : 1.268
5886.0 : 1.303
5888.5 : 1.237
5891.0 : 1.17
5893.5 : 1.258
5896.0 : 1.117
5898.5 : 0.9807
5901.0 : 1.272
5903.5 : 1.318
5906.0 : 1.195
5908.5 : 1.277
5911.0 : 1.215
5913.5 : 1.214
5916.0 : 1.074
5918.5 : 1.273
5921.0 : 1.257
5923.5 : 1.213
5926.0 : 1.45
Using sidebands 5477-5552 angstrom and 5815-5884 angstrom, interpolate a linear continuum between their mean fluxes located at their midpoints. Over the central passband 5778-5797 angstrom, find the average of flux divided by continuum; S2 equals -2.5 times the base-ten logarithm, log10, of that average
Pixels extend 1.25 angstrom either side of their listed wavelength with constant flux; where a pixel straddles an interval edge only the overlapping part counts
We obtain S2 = 0.11 mag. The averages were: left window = 1.29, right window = 1.28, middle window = 1.16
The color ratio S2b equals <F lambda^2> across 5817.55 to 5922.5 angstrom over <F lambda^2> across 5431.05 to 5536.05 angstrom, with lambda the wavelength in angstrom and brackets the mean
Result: 1.12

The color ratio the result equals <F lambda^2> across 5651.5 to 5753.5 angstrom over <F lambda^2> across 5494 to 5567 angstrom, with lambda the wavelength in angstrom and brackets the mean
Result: 1.1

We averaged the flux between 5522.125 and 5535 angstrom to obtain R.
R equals 1.23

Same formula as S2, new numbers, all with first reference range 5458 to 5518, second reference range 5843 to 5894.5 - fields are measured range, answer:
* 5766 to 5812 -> 0.040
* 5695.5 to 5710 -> 0.027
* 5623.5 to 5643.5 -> 0.020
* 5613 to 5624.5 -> 0.068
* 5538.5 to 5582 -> -0.053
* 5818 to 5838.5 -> 0.000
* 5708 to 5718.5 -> 0.029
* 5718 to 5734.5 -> -0.029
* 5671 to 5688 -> -0.026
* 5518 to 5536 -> 0.036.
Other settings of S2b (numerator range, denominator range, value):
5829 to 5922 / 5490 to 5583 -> 1.07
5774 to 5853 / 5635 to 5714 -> 1.02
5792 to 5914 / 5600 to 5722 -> 1.04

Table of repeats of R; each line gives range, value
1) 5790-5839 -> 1.25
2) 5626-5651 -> 1.3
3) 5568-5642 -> 1.29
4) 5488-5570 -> 1.32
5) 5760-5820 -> 1.23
